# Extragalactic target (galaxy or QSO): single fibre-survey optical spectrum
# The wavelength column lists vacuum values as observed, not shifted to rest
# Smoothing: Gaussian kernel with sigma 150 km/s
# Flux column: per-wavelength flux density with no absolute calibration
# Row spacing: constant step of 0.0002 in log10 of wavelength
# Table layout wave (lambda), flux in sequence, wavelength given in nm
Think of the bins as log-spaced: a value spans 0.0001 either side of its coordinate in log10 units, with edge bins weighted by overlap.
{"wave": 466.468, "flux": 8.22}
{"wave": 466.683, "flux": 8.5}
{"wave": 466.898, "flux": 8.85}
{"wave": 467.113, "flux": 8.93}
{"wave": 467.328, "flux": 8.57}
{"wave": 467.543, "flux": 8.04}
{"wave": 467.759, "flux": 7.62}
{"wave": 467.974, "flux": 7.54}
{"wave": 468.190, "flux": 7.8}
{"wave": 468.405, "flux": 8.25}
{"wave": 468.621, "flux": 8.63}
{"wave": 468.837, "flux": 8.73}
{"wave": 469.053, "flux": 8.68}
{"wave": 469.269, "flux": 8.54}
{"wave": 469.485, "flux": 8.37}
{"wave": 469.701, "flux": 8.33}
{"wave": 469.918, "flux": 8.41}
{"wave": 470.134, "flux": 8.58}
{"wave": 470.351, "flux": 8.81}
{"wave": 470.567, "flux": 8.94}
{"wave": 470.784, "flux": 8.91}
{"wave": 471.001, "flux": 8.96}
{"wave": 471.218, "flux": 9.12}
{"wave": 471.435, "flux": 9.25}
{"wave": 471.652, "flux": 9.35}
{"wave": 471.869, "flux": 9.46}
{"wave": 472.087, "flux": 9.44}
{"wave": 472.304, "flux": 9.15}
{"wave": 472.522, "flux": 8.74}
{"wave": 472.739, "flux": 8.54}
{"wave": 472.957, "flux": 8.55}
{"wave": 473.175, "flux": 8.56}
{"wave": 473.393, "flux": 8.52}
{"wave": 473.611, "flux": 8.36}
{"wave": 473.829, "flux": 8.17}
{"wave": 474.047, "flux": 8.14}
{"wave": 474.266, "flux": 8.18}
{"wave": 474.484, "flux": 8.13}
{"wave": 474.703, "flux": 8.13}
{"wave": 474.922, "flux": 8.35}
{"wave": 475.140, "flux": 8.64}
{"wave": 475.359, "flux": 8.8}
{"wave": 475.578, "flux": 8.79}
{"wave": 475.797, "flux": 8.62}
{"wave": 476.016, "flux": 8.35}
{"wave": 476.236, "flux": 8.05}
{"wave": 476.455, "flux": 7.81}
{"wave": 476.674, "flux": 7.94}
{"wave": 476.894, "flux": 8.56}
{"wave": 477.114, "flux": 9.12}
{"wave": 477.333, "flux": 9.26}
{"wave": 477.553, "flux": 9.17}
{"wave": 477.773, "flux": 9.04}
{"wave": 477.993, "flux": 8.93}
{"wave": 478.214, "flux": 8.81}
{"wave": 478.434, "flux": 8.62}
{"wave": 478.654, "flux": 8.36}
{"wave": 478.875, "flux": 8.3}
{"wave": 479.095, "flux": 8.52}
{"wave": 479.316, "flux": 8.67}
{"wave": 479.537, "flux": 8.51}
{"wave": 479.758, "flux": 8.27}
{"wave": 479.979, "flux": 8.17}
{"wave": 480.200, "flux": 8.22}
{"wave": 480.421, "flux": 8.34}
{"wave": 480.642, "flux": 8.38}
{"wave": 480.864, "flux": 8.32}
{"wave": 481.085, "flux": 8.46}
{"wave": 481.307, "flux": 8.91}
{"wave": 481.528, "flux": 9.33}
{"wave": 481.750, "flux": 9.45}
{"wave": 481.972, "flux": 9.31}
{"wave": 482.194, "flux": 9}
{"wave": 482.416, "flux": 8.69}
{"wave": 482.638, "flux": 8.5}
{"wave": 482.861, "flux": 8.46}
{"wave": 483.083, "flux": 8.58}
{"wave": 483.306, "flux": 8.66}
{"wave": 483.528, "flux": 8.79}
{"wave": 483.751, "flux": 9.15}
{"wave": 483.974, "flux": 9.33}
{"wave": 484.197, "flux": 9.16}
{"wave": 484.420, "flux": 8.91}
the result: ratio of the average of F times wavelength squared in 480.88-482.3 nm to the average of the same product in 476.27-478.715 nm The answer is 1.1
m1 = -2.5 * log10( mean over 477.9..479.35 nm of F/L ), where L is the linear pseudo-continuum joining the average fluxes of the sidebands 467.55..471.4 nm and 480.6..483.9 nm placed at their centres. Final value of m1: 0.02 mag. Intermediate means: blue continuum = 8.49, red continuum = 8.81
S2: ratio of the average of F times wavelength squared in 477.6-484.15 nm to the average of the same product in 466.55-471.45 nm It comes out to 1.07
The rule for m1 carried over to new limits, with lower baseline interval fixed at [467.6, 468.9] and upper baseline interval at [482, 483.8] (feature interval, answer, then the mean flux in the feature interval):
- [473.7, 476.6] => 0.01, 8.32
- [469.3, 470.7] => -0.06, 8.58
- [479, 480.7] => 0.03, 8.38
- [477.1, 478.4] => -0.06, 9.03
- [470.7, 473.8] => -0.08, 8.9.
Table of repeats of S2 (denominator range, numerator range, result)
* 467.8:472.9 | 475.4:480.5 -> 1.01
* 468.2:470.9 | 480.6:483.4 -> 1.08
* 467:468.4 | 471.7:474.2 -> 1.10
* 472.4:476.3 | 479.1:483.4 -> 1.06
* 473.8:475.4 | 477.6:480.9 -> 1.05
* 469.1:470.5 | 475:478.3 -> 1.04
